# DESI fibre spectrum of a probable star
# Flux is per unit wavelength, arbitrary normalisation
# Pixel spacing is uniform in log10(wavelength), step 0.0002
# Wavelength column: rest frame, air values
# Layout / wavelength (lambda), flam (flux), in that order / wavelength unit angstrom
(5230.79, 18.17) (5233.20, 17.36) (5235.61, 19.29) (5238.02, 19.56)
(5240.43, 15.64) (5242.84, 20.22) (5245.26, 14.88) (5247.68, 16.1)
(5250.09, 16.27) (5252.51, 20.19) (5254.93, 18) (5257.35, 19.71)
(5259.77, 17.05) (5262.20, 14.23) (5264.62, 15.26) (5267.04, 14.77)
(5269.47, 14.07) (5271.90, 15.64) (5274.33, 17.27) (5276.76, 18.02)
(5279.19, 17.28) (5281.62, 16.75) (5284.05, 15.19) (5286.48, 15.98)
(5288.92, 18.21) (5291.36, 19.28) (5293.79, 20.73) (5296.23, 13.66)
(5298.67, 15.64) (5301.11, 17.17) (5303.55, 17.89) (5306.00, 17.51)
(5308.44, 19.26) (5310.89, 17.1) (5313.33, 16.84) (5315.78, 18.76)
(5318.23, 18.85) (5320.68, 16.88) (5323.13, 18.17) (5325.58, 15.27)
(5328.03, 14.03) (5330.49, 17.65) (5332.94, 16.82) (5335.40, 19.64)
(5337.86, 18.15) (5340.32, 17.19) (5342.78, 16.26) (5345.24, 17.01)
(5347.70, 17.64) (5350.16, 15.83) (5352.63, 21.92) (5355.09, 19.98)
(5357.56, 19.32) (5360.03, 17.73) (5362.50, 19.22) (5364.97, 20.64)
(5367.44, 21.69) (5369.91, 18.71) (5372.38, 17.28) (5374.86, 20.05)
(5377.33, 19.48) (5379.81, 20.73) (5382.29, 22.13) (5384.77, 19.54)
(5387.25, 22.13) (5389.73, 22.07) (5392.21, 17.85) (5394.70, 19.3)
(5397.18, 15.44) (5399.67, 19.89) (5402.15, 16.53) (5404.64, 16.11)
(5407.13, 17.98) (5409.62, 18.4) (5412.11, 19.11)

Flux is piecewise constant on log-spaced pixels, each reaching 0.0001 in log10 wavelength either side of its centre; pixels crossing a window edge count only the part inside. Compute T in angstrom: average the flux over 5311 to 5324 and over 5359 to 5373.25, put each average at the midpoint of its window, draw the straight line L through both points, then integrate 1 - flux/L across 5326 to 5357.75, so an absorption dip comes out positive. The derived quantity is 1.5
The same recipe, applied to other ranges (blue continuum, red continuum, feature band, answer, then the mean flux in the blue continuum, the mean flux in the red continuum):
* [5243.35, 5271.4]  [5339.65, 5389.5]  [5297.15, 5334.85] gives 1.7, 16.5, 19.3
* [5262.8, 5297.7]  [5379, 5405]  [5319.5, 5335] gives 0.9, 16.5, 19.3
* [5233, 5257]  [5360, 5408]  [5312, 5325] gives 0.6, 17.8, 19.3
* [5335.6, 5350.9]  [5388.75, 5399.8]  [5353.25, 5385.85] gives -3.2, 17.2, 18.7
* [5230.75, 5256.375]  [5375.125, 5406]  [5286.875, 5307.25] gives 1.0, 17.8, 19.3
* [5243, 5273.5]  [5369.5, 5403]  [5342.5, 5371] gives -0.3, 16.5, 19.4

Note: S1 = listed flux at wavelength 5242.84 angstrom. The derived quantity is 20.22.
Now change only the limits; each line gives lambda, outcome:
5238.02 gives 19.56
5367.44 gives 21.69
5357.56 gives 19.32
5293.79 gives 20.73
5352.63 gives 21.92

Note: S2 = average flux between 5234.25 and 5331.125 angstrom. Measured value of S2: 17.1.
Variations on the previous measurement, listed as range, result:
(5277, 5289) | 16.7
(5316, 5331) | 16.9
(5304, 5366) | 17.9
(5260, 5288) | 15.9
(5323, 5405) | 18.6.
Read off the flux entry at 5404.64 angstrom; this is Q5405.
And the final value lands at 16.11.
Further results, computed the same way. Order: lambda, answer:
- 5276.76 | 18.02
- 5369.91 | 18.71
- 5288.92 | 18.21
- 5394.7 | 19.3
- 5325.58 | 15.27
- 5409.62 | 18.4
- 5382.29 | 22.13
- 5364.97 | 20.64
